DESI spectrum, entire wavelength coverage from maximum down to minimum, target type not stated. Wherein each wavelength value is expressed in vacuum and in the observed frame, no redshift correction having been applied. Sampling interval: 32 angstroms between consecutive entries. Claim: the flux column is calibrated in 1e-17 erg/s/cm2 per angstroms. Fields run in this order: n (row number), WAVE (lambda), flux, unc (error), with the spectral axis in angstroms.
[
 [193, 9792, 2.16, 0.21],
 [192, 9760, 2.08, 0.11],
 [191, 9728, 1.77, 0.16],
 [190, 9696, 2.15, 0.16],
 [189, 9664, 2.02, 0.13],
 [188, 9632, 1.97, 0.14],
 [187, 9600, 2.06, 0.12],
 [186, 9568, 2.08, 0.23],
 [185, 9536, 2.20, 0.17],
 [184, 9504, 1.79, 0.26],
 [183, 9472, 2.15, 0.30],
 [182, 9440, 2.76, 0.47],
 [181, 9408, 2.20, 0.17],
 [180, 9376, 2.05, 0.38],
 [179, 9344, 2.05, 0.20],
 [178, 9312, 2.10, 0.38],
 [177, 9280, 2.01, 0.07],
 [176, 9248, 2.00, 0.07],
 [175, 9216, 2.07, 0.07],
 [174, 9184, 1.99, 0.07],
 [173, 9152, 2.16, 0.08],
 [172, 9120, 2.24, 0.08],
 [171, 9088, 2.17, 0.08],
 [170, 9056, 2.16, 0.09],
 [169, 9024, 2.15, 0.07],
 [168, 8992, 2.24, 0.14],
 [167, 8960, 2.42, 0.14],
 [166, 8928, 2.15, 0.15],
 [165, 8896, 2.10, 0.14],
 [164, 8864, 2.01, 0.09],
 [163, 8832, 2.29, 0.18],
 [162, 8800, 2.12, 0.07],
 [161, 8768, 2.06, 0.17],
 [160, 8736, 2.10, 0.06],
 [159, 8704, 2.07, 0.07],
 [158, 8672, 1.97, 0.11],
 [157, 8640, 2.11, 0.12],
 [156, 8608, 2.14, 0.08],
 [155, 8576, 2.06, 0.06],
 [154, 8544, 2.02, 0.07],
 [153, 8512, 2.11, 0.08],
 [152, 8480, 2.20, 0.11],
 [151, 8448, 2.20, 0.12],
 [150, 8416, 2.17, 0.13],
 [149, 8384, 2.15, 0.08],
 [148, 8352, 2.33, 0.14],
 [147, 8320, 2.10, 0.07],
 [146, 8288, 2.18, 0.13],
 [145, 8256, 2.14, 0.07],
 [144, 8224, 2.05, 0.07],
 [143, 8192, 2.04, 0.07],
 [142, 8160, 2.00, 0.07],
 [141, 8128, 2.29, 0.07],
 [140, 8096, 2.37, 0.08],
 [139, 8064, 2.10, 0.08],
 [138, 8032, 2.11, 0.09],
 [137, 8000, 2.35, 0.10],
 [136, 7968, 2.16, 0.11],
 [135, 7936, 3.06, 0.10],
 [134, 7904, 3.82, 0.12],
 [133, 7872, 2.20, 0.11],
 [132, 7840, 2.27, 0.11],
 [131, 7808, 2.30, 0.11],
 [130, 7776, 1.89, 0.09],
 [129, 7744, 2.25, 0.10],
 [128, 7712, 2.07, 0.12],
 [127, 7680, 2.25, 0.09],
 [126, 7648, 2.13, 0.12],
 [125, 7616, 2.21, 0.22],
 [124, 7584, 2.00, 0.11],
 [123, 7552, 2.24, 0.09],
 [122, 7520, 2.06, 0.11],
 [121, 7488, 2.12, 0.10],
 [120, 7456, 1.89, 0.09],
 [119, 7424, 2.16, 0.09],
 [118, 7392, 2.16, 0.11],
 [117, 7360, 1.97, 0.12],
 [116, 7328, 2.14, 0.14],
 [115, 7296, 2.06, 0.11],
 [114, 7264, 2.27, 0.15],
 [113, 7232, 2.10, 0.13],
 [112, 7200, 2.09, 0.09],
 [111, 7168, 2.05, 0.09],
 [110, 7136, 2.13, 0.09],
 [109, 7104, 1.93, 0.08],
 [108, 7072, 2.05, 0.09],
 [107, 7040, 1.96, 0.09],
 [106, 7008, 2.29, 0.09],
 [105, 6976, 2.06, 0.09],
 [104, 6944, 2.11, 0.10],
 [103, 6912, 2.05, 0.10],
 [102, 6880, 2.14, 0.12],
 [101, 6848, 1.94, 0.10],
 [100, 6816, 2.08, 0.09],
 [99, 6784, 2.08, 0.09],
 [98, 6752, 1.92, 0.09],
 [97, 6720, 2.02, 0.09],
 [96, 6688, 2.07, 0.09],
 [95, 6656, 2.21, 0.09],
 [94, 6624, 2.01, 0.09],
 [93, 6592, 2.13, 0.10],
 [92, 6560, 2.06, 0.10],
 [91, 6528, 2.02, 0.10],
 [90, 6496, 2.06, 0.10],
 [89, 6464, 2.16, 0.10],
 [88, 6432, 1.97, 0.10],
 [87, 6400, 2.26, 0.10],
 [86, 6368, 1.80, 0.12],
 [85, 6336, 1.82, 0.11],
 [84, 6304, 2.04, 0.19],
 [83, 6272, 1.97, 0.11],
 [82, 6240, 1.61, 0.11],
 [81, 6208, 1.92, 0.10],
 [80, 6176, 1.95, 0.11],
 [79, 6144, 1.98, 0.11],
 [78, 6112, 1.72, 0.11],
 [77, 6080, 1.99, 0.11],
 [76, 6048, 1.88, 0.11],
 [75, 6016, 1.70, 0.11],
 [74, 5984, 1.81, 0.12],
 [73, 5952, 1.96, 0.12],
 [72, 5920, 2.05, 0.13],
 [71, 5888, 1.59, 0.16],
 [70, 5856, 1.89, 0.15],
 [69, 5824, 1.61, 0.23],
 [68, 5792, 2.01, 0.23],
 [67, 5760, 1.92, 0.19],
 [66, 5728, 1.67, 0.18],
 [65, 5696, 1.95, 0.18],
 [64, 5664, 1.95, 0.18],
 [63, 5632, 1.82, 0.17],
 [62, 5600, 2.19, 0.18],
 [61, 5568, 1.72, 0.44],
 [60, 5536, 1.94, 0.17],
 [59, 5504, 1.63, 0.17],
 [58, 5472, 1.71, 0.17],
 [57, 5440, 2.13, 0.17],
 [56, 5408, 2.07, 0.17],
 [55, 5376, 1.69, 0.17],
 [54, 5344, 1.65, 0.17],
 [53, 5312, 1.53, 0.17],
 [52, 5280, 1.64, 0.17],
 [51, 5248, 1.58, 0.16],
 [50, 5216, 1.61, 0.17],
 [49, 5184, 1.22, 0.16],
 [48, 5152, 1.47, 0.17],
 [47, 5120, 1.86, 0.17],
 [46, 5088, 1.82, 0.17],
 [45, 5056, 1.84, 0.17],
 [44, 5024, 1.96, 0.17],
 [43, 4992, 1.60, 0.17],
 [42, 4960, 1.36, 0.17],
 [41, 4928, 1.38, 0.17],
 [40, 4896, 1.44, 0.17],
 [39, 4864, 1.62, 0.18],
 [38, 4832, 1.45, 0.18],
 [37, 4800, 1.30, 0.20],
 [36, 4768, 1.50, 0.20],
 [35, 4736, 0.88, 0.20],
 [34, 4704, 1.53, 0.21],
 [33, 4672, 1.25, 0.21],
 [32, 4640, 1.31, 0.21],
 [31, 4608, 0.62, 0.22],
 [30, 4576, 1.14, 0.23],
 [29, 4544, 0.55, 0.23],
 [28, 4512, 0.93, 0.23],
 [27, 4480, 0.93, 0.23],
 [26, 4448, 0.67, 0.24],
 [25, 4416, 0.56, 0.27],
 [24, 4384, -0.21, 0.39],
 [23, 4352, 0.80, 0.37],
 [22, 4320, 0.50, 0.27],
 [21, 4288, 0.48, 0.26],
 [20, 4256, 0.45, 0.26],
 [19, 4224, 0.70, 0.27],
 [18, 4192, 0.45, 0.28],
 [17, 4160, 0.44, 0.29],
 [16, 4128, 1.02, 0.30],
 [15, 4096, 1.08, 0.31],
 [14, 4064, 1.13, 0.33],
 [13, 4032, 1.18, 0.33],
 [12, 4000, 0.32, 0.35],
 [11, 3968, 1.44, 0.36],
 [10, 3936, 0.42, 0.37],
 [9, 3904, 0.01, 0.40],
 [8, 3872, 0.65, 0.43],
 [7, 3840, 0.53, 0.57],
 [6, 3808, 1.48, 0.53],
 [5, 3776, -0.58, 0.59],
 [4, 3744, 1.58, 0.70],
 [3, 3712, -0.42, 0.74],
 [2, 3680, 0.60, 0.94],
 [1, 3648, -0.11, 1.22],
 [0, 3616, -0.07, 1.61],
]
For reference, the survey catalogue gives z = 0.20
